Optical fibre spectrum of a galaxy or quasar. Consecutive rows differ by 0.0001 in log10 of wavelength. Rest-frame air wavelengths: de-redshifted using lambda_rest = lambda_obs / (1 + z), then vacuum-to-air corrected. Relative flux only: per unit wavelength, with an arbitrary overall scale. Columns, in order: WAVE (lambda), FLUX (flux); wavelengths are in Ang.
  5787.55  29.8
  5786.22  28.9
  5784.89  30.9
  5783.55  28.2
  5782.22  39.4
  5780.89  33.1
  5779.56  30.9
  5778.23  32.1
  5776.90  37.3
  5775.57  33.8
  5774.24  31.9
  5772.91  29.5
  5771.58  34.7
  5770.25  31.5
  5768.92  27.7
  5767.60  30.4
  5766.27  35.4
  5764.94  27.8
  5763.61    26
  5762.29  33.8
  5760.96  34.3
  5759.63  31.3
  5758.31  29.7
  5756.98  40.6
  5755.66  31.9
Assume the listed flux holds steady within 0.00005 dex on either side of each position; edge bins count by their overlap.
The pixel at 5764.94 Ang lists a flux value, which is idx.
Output 27.8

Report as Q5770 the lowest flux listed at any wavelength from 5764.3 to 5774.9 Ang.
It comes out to 27.7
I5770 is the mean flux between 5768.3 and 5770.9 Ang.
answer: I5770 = 29.6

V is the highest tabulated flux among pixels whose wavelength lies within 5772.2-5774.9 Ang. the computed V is 31.9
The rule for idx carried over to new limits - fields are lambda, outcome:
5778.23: 32.1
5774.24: 31.9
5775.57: 33.8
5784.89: 30.9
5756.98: 40.6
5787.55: 29.8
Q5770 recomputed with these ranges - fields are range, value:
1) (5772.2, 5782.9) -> 29.5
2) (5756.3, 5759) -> 29.7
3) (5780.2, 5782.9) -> 33.1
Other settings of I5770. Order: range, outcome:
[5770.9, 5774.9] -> 32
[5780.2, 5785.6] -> 32.8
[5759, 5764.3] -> 31.3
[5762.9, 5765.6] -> 27.1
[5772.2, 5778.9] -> 32.9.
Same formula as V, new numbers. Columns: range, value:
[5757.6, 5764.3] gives 34.3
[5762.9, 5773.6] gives 35.4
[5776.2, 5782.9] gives 39.4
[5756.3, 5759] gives 40.6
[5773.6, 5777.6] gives 37.3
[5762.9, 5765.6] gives 27.8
